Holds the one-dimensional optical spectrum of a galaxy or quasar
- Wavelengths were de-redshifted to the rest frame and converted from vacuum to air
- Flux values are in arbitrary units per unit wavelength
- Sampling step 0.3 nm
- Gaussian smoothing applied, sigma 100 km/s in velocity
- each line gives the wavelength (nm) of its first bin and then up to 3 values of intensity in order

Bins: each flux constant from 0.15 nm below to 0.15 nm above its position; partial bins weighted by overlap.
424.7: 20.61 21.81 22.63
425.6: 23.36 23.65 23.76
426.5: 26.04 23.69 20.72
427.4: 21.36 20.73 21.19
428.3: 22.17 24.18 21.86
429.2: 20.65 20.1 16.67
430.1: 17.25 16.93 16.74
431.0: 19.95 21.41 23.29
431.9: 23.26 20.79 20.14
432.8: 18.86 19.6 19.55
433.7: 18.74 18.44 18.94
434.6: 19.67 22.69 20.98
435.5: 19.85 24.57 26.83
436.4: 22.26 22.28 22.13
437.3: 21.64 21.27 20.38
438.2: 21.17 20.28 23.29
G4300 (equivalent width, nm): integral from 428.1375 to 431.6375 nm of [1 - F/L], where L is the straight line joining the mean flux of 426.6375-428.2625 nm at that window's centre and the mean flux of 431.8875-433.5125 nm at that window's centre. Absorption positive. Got 0.16 nm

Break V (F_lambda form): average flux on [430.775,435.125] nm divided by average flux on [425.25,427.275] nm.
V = 0.87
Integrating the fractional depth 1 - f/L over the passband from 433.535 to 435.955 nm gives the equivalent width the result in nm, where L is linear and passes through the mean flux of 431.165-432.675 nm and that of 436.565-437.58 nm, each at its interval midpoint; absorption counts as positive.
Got 0.149 nm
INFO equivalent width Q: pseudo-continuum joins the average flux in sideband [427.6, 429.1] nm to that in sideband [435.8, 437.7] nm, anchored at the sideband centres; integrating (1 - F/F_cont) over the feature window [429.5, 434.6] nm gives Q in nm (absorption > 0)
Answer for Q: 0.68 nm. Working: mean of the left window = 22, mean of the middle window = 19.4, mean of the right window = 22.9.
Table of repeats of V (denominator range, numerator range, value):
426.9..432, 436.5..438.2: 1.05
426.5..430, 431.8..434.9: 0.93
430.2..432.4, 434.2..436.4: 1.09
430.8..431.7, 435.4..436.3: 1.13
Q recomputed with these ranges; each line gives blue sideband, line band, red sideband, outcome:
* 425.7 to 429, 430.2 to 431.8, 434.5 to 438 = 0.20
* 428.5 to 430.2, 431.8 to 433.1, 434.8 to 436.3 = 0.06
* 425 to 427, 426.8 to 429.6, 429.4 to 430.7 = -0.18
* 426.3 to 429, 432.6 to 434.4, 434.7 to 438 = 0.26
